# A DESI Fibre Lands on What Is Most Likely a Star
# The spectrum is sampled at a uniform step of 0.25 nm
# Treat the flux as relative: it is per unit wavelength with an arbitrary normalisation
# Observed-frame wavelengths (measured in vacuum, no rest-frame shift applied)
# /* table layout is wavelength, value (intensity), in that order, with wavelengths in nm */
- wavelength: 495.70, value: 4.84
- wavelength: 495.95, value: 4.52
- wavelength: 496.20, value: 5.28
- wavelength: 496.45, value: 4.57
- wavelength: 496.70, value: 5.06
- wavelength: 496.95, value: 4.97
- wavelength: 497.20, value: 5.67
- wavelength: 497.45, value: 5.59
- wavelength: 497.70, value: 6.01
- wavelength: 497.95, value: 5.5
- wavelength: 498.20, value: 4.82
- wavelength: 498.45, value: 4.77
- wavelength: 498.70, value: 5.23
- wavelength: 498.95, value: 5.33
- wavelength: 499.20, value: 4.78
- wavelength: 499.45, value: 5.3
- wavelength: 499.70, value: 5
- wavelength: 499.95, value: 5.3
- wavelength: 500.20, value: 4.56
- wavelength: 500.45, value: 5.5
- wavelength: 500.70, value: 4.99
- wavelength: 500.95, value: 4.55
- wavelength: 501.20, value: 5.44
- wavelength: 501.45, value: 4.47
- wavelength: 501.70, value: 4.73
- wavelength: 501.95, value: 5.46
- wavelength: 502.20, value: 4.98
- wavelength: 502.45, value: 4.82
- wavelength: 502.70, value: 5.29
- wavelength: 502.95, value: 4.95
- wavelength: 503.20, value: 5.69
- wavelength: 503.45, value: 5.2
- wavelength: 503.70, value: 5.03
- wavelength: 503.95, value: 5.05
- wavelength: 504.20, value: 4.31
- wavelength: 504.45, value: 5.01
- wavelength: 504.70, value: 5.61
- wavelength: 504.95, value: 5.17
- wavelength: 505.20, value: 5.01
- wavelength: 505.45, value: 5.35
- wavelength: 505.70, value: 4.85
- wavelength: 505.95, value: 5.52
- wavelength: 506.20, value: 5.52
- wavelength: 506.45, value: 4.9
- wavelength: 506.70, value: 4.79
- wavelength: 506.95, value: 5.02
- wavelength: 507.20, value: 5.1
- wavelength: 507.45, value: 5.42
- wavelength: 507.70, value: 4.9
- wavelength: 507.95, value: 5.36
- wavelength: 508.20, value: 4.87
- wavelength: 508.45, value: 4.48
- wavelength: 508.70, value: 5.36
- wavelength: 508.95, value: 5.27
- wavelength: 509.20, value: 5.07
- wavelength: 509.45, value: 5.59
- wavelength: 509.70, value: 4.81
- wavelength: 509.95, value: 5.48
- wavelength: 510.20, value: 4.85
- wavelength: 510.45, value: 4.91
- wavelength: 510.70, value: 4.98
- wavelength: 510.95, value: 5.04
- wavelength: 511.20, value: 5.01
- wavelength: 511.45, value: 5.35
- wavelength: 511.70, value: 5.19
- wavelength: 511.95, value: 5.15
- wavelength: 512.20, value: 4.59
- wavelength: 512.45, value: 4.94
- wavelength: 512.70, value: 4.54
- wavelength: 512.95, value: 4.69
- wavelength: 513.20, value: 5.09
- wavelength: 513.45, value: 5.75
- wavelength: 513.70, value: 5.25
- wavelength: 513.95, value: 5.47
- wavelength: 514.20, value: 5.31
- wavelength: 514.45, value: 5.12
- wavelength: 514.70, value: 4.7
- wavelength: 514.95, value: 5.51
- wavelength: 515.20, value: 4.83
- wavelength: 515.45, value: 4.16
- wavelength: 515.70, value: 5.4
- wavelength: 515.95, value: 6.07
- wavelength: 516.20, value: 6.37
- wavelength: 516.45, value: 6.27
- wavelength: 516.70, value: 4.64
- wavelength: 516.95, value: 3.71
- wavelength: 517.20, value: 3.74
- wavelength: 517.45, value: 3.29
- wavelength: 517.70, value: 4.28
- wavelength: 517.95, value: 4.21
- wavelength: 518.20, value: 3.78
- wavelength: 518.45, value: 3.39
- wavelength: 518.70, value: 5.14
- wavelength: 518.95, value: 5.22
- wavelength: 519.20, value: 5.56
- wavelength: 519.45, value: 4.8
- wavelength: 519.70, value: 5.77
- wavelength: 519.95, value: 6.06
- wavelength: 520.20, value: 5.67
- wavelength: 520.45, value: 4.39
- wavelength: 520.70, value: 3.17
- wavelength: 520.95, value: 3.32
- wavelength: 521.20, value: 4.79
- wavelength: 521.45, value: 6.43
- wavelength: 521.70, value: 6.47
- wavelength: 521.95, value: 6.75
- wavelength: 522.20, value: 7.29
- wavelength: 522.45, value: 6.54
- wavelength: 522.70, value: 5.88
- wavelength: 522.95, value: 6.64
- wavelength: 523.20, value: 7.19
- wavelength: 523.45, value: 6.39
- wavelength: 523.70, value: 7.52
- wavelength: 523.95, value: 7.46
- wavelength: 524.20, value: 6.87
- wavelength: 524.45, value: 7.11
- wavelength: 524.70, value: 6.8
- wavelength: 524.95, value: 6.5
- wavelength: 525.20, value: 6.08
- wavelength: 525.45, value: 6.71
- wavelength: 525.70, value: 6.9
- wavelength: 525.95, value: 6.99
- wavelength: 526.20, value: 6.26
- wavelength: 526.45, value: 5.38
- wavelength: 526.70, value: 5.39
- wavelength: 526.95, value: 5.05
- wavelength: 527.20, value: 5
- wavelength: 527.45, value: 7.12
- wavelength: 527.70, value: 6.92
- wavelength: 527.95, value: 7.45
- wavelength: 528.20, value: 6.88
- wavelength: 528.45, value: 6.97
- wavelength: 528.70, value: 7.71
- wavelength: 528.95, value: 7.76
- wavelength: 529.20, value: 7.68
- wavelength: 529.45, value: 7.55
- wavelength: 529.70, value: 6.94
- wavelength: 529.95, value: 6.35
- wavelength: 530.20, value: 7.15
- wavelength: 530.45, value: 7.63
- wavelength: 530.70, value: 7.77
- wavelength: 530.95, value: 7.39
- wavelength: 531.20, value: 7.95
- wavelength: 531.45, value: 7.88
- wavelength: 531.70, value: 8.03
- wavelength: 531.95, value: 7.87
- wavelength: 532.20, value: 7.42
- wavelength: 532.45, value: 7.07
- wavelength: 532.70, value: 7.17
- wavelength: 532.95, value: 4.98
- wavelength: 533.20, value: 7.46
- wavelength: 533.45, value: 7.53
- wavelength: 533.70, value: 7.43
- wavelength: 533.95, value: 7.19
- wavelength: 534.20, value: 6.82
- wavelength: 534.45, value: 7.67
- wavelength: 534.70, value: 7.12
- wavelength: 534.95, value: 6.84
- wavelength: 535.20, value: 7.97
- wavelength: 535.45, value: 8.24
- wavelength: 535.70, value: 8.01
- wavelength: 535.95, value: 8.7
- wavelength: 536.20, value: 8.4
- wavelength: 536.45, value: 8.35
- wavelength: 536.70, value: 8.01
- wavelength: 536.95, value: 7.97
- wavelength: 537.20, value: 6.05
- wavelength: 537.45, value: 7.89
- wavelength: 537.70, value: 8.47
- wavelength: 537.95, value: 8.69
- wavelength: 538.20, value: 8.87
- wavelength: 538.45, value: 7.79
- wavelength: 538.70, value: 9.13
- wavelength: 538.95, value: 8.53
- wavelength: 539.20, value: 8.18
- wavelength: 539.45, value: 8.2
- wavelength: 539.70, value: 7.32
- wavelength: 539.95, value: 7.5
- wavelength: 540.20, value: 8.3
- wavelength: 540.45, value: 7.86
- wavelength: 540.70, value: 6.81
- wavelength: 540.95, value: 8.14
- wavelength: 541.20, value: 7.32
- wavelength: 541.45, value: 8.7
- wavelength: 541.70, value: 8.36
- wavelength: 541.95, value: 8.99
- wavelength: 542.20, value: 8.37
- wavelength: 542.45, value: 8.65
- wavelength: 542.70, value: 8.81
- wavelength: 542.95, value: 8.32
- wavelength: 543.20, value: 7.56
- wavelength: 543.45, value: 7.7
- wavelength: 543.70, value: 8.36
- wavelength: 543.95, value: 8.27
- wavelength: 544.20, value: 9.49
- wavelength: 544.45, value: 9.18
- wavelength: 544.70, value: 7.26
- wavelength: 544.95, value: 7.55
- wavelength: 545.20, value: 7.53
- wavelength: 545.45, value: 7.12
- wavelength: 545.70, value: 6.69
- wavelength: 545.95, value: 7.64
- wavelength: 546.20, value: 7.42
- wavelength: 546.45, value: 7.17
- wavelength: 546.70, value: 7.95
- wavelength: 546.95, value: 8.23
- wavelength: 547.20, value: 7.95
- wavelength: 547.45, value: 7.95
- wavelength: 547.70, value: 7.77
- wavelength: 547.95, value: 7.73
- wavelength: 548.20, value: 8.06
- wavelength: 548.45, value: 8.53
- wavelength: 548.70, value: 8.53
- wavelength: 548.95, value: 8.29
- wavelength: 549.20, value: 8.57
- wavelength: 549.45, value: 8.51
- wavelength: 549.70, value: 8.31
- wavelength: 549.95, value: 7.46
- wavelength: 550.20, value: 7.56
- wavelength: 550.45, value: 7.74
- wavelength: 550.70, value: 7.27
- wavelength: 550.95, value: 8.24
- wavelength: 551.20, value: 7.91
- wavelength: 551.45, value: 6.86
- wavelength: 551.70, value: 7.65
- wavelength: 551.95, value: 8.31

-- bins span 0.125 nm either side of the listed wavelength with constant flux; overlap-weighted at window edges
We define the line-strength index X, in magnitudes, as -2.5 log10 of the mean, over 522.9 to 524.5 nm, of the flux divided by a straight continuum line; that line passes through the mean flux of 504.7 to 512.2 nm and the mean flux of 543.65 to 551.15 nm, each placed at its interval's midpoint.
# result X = -0.13 mag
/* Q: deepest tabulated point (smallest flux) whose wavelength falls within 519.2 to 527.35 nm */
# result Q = 3.17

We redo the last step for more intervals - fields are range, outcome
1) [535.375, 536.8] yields 8.01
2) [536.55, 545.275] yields 6.05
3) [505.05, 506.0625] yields 4.85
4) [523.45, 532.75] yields 5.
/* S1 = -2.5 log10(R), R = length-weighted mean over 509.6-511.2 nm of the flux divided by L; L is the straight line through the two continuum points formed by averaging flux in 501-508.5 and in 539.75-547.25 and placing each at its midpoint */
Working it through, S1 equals 0.10 mag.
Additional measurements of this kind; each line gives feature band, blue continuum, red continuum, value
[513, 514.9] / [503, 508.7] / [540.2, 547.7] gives 0.096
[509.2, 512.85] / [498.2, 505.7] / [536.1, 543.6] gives 0.152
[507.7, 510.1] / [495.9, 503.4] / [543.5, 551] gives 0.107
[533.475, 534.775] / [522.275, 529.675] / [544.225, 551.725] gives -0.020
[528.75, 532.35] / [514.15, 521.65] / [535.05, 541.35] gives -0.106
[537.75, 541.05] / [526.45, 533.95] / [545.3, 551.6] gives -0.094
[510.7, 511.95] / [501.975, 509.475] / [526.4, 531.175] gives 0.085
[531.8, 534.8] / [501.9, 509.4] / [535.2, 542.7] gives 0.070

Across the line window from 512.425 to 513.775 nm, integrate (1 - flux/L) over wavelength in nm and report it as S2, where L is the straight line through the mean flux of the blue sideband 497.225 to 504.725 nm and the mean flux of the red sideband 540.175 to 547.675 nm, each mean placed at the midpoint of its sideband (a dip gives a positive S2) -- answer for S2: 0.20 nm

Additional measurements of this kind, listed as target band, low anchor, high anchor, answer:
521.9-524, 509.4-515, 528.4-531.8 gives -0.10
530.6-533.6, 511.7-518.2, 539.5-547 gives -0.28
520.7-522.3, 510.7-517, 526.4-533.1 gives 0.12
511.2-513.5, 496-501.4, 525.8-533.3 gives 0.36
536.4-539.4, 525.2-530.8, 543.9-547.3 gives -0.33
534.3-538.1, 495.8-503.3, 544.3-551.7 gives -0.38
